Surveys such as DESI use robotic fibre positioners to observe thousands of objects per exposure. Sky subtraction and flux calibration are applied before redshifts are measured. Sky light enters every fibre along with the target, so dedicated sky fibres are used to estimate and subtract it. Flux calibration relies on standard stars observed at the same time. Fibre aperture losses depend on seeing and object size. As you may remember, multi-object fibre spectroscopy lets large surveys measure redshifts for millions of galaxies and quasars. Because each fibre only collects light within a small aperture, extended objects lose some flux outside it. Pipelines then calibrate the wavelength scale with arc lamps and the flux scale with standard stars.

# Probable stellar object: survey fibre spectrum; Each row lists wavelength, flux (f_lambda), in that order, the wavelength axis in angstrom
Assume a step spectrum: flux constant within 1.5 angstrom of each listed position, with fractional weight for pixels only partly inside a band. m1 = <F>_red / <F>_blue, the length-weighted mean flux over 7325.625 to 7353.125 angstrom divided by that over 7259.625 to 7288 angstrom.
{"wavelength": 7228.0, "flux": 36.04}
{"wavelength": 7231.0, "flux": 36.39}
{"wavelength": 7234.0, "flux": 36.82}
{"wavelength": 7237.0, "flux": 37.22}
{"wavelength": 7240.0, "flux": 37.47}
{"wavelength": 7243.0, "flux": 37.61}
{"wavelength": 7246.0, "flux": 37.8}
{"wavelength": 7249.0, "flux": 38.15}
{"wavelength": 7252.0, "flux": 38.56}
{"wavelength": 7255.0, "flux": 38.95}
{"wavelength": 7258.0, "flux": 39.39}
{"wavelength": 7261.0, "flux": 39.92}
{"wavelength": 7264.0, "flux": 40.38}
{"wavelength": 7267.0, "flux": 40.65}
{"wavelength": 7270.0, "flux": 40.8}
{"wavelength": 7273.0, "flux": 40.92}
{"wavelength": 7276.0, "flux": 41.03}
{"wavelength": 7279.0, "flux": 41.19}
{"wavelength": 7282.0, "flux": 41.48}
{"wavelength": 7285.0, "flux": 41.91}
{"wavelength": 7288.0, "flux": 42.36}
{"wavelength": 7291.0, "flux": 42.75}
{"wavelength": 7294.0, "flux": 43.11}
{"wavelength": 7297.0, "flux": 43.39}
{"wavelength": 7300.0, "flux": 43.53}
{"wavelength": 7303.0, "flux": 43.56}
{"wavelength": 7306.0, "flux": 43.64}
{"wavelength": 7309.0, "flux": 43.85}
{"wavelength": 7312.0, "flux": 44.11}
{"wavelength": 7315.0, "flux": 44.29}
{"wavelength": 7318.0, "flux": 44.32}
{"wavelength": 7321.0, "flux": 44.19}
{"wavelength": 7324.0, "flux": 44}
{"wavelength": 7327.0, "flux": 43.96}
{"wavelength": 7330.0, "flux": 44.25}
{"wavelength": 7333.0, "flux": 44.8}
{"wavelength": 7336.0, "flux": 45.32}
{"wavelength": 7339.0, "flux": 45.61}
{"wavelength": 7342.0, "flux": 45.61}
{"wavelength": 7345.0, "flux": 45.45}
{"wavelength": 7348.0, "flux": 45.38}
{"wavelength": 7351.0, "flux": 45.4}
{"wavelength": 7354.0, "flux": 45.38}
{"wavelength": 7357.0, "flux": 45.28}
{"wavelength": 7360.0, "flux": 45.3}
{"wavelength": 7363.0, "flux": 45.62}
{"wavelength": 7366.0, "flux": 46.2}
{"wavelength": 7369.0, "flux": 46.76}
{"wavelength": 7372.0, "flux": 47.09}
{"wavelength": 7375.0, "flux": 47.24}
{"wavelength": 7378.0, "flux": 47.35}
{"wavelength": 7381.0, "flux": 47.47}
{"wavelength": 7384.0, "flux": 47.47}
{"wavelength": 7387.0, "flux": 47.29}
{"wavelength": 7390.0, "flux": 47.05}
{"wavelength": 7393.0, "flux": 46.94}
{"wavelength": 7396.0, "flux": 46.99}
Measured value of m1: 1.1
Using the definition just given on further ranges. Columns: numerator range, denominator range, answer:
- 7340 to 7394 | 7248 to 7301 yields 1.13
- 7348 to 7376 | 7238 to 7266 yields 1.19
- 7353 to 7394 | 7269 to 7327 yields 1.09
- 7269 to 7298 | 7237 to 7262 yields 1.09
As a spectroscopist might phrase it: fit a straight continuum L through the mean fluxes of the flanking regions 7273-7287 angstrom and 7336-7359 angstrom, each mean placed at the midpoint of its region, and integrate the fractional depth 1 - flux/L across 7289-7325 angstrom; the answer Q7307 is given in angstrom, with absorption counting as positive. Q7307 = -0.6 angstrom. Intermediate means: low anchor 41.4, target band 43.7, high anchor 45.4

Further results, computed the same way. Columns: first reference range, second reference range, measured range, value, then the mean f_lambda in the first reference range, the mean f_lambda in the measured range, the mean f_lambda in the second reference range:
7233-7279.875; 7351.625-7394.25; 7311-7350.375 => -0.8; 39.2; 44.7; 46.6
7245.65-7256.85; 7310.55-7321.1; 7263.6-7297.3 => -0.5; 38.5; 41.6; 44.2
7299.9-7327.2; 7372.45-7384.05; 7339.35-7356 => 0.1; 44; 45.5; 47.3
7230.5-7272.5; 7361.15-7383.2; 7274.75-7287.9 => -0.3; 38.7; 41.5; 46.8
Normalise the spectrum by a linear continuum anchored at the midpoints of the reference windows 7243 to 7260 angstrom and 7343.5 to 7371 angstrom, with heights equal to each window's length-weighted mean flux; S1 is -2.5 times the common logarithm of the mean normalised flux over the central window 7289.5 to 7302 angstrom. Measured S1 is -0.04 mag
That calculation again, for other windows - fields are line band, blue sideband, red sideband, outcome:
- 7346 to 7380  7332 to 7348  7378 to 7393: 0.006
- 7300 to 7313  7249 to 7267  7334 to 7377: -0.028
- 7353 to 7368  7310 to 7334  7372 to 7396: 0.012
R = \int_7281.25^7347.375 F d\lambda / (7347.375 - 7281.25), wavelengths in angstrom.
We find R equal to 43.9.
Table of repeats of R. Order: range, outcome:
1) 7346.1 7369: 45.6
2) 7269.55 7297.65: 41.9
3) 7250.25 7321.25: 42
